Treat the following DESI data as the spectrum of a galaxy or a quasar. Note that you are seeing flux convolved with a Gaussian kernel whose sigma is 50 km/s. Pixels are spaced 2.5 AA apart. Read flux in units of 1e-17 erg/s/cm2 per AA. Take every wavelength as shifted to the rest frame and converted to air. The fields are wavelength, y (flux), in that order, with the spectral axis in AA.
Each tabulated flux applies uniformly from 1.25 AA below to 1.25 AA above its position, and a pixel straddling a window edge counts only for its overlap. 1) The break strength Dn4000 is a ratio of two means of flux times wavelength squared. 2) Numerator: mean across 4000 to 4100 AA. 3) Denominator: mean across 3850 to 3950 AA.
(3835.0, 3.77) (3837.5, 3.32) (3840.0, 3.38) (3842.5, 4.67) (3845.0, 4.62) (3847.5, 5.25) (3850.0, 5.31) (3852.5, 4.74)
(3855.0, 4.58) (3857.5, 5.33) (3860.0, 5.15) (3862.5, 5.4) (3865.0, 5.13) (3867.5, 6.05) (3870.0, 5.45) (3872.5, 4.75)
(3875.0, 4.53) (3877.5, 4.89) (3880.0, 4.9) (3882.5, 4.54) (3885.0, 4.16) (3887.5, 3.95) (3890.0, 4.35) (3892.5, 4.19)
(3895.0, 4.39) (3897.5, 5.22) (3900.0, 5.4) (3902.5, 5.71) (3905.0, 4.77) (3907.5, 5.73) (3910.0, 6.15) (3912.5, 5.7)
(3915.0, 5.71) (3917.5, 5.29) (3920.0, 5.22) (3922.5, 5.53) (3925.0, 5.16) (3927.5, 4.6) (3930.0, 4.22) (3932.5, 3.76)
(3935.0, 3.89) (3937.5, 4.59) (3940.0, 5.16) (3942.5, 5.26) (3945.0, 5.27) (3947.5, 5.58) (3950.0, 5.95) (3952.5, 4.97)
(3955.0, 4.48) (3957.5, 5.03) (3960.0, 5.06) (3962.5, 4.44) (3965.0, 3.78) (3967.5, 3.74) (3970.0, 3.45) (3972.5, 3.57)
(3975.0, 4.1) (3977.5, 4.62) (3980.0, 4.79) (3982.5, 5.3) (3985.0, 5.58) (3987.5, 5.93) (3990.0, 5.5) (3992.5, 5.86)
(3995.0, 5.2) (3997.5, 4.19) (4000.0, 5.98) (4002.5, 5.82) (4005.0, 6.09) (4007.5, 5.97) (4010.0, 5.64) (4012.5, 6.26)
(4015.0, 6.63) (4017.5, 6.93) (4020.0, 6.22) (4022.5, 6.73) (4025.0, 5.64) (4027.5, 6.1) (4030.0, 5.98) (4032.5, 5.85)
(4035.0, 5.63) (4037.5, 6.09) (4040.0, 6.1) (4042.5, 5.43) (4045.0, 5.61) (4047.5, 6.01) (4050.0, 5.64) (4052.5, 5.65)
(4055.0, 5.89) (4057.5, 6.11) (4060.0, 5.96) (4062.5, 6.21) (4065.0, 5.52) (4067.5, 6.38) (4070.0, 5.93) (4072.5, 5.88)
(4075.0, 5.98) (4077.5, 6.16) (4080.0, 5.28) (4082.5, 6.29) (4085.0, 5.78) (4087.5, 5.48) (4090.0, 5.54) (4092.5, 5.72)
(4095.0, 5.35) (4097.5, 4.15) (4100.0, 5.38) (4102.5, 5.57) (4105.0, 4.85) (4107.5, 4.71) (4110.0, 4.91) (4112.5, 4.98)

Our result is 1.3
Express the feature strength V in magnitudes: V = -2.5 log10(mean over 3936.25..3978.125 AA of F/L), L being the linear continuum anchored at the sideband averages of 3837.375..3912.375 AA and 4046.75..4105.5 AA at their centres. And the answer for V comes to 0.13 mag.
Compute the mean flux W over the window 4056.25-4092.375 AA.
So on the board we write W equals 5.89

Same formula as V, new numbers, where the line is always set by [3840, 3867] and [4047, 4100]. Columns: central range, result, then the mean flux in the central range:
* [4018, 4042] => -0.09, 6.05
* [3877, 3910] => 0.06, 4.83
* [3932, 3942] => 0.18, 4.46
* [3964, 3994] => 0.16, 4.7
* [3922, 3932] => 0.11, 4.74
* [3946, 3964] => 0.06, 5.06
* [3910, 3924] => -0.07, 5.54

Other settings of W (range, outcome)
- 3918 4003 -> 4.87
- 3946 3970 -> 4.72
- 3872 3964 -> 4.93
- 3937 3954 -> 5.27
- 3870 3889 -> 4.59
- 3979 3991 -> 5.43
